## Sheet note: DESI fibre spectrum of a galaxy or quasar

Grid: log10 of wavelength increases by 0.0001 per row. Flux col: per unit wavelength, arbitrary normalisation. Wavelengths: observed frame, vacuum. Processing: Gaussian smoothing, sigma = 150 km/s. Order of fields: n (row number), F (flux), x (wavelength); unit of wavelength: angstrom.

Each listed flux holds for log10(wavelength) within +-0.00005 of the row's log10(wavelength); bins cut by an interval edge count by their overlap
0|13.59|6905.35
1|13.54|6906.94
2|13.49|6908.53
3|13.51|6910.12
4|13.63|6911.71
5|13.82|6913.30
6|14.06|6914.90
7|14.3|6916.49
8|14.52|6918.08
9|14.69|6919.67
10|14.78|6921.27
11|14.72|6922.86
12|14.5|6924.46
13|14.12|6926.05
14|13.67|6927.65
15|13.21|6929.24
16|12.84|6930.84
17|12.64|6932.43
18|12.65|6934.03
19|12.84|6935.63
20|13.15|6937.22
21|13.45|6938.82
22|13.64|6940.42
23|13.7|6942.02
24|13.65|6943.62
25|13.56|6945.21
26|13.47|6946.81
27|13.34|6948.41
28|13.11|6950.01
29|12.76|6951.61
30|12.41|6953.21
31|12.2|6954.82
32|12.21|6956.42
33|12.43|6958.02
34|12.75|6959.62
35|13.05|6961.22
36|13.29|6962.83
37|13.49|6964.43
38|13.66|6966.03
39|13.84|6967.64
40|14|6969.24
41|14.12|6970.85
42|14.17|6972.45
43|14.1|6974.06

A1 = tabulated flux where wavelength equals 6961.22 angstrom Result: 13.05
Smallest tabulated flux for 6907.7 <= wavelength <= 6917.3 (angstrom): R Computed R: 13.49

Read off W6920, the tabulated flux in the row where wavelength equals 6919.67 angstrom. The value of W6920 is 14.69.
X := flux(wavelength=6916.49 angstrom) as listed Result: 14.3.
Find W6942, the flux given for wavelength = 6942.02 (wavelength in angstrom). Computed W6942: 13.7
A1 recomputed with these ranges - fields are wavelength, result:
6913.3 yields 13.82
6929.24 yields 13.21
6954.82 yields 12.2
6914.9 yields 14.06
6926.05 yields 14.12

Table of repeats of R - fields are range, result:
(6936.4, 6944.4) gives 13.15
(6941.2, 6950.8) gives 13.11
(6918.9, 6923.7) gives 14.69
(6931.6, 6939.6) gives 12.64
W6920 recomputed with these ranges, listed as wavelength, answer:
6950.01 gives 13.11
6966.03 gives 13.66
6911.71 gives 13.63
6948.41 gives 13.34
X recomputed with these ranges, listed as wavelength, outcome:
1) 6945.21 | 13.56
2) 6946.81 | 13.47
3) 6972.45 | 14.17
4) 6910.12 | 13.51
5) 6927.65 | 13.67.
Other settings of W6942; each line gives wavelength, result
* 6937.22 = 13.15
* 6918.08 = 14.52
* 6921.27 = 14.78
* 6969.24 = 14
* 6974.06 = 14.1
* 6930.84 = 12.84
